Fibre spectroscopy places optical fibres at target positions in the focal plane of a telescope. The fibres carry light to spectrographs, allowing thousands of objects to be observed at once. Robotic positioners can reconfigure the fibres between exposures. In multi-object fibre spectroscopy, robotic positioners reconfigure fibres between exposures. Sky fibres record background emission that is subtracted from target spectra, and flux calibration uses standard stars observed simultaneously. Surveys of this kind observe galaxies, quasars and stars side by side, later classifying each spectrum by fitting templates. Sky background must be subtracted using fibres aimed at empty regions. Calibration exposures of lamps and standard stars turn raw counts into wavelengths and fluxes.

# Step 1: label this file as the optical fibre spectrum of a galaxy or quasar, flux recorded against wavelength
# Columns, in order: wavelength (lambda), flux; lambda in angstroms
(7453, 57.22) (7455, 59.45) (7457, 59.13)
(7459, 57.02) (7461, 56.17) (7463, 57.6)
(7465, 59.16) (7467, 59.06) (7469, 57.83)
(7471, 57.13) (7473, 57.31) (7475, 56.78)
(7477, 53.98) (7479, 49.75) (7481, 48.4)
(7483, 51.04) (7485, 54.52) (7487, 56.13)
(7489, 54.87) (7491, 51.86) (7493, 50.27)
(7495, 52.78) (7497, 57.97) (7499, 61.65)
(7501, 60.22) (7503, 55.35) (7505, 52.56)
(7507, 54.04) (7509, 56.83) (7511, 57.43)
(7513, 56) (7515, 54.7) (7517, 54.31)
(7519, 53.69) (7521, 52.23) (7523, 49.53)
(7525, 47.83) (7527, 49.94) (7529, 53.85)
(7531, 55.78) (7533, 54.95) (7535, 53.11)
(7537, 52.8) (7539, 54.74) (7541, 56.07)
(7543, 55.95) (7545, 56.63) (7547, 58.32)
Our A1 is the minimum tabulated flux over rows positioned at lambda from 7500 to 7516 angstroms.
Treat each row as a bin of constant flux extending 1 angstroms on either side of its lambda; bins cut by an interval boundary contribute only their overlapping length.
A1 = 52.56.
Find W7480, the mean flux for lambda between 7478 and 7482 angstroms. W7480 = 49.1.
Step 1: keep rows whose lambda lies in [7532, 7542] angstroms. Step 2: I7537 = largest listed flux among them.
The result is 56.07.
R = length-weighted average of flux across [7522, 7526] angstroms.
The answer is 48.7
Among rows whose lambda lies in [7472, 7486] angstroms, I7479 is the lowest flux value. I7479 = 48.4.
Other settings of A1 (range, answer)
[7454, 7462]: 56.17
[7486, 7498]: 50.27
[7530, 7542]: 52.8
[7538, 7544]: 54.74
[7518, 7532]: 47.83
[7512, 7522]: 52.23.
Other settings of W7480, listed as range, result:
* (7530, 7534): 55.4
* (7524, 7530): 50.5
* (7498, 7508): 56.8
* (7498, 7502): 60.9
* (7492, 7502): 56.6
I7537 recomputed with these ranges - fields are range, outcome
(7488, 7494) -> 54.87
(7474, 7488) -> 56.78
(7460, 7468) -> 59.16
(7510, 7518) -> 57.43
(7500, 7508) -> 60.22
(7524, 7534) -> 55.78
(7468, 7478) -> 57.83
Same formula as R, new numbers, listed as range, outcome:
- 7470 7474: 57.2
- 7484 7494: 53.5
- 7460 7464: 56.9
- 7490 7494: 51.1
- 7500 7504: 57.8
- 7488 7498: 53.5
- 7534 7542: 54.2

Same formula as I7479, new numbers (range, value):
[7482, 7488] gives 51.04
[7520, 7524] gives 49.53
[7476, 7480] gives 49.75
